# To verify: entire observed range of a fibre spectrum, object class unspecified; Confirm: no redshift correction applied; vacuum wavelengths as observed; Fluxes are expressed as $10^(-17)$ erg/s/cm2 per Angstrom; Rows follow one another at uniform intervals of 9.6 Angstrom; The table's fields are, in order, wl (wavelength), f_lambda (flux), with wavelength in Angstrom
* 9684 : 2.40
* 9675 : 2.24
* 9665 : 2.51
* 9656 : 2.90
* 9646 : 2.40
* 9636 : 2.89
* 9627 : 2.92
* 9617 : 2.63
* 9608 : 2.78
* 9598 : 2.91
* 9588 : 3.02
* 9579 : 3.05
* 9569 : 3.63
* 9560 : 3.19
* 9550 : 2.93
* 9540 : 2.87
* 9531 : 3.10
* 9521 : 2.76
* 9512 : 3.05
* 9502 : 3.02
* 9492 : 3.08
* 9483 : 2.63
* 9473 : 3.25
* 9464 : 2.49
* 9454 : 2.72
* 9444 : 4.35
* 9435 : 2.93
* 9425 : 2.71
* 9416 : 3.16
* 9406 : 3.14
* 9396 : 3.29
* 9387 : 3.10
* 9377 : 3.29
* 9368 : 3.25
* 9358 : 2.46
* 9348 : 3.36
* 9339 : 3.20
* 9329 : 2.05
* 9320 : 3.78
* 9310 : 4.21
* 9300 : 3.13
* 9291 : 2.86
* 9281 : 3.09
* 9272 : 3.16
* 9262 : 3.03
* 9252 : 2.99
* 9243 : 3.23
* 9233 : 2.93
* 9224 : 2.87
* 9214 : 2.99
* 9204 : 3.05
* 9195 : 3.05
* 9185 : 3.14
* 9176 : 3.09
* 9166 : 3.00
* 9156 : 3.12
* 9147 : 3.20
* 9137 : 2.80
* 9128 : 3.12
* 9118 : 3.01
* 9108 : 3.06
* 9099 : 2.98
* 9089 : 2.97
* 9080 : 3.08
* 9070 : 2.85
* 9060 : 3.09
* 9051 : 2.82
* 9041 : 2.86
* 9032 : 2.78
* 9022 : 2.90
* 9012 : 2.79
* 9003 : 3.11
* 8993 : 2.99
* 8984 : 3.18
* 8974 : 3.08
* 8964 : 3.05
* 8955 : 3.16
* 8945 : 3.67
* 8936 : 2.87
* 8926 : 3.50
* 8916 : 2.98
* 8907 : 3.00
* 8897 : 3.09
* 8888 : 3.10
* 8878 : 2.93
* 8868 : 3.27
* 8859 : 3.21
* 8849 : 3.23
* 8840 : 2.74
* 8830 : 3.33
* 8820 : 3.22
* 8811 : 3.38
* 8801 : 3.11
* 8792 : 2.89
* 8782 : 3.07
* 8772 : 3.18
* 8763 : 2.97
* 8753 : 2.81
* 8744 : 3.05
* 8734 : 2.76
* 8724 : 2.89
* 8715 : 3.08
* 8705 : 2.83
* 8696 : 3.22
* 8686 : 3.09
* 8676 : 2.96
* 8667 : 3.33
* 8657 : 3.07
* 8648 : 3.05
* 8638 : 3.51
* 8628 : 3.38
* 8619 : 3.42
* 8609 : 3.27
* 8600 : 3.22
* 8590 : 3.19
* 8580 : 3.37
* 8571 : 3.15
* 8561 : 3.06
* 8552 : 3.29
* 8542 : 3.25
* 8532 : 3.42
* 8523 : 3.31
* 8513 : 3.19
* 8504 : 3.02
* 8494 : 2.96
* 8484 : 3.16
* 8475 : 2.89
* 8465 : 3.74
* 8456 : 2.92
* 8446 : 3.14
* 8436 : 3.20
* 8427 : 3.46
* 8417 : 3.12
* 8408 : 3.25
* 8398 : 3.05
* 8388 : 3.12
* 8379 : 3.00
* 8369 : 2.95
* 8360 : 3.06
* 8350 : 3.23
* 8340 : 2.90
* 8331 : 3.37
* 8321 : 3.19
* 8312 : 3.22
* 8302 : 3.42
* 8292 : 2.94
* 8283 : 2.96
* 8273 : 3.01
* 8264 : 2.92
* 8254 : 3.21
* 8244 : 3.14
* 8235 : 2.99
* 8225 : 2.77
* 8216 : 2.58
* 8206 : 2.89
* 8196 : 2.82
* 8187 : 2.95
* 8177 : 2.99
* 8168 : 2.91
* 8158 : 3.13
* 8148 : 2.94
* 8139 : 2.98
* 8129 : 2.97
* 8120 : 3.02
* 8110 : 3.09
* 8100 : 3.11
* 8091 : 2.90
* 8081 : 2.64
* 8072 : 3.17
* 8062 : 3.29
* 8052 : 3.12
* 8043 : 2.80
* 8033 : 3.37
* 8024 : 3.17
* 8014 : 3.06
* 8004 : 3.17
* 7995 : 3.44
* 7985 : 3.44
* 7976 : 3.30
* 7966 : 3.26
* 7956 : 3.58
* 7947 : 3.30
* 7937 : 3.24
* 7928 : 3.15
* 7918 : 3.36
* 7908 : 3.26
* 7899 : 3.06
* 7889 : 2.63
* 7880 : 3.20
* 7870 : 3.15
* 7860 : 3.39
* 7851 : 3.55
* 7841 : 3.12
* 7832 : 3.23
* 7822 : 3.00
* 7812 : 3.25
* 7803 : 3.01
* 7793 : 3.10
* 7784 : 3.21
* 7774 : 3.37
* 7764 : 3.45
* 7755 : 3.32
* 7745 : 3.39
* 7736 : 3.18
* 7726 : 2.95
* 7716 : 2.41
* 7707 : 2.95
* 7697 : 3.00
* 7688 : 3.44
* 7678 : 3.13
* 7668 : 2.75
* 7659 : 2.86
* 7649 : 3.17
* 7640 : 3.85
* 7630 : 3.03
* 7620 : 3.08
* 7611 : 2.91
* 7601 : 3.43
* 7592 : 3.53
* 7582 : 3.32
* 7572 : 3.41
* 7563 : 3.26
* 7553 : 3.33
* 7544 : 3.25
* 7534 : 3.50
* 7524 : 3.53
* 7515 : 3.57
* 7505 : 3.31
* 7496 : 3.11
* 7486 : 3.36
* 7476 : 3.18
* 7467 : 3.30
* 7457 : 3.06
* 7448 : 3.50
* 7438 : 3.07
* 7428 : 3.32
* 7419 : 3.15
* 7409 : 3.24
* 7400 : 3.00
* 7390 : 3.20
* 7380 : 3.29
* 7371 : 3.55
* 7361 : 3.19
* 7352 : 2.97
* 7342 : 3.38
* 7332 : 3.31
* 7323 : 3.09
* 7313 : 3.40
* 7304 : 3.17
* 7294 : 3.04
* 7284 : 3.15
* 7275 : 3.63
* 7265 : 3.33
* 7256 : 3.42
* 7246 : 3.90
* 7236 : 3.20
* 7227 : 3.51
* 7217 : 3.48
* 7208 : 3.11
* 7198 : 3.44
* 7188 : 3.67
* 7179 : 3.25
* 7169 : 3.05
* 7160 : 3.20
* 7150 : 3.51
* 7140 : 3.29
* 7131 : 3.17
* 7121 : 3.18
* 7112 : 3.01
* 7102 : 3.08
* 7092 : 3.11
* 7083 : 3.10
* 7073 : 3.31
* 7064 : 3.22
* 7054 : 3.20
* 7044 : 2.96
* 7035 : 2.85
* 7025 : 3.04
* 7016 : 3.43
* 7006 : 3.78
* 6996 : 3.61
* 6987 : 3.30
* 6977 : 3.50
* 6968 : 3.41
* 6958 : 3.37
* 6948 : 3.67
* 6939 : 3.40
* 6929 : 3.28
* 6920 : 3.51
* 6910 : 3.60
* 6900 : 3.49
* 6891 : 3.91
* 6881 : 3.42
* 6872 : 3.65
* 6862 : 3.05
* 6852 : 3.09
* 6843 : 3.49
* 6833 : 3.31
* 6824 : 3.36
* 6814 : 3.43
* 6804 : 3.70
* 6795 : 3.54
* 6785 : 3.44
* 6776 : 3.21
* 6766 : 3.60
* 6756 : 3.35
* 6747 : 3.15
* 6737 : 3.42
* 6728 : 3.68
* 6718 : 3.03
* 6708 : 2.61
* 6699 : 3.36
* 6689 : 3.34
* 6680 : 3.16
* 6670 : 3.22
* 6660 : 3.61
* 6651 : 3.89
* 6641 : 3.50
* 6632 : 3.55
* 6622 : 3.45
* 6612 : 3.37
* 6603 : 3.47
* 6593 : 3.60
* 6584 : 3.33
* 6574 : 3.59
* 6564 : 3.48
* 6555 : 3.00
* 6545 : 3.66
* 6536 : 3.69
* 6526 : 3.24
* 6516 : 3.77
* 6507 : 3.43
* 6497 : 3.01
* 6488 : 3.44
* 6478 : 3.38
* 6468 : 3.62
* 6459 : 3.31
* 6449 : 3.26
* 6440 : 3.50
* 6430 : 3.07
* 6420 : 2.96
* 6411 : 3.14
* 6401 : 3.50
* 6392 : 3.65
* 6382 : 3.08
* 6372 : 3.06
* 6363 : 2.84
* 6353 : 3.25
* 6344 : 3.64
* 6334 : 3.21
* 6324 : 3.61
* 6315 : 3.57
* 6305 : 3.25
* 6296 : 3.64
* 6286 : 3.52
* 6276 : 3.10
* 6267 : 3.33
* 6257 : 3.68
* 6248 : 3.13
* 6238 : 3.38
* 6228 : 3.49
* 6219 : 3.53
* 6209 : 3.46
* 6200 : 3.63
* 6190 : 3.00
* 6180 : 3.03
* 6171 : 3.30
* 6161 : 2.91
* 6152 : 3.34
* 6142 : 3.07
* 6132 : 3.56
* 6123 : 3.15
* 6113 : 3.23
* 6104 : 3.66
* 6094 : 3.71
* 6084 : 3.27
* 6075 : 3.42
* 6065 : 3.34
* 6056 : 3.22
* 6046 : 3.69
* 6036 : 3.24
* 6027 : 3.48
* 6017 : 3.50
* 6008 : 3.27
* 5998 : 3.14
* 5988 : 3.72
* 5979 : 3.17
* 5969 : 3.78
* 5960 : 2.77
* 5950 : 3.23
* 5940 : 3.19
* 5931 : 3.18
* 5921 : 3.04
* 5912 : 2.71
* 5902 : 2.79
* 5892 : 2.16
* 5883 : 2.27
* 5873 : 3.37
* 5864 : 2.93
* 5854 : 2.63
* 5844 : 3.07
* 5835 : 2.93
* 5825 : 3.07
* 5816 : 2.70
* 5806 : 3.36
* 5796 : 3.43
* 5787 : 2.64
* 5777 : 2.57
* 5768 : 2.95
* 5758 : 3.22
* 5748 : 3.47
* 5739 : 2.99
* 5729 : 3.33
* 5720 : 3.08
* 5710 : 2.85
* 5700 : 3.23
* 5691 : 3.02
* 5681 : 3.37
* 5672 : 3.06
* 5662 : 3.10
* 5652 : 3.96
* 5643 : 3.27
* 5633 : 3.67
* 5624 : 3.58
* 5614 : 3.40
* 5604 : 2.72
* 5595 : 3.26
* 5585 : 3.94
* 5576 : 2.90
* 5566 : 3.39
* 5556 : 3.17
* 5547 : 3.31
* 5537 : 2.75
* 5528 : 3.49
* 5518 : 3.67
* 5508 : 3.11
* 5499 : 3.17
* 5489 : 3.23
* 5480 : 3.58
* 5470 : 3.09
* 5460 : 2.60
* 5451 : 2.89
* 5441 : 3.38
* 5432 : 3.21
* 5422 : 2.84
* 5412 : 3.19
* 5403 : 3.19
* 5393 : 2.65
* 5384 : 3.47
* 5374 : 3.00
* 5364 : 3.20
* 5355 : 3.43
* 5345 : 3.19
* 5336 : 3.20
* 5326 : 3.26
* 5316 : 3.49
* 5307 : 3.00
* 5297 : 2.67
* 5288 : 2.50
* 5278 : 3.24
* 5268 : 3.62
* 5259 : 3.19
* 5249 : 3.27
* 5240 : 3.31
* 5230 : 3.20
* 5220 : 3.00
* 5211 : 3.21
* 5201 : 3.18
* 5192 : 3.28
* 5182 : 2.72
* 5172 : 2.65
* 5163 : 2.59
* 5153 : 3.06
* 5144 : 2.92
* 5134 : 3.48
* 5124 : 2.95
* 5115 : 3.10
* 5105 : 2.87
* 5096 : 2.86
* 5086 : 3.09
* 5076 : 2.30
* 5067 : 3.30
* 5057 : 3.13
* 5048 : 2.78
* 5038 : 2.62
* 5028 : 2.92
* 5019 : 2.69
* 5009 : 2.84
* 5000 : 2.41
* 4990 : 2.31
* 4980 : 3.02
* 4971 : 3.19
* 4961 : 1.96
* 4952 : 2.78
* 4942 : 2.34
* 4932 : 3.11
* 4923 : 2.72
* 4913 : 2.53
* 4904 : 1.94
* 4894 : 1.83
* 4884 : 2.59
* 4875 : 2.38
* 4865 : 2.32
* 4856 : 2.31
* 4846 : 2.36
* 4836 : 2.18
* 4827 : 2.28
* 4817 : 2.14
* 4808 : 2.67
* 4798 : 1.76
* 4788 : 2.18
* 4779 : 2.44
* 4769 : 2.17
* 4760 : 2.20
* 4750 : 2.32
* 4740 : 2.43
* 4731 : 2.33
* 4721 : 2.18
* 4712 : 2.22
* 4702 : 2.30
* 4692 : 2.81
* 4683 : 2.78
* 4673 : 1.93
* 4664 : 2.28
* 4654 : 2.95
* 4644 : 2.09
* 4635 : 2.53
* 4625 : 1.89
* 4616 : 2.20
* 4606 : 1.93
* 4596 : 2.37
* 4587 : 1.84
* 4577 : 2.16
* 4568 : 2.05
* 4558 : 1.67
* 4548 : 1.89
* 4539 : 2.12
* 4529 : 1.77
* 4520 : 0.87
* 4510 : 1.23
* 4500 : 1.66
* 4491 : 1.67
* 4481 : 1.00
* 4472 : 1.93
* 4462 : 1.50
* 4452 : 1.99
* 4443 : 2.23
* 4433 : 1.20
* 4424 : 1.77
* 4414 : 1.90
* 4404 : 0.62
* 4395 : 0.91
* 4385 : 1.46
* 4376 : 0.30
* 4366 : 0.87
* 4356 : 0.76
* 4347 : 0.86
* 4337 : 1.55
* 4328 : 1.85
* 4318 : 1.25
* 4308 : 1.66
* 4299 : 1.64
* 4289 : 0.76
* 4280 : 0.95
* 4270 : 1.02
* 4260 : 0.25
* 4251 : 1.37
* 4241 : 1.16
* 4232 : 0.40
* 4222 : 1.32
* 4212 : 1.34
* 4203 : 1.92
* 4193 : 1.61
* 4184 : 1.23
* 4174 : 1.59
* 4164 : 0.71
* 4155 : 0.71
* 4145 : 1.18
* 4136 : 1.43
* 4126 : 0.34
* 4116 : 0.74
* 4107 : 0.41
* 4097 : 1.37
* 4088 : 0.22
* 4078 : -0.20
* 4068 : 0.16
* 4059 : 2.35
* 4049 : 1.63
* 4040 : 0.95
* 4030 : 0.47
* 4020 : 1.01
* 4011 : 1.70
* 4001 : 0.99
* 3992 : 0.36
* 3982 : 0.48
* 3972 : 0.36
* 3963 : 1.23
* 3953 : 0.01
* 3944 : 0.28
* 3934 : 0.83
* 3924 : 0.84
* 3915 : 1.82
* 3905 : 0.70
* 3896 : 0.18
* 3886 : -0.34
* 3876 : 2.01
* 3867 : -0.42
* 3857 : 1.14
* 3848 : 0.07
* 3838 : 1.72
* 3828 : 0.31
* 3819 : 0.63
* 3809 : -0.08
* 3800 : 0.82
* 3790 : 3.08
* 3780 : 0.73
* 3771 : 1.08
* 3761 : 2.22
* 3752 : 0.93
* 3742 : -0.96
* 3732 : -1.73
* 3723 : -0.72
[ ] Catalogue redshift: 0.139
